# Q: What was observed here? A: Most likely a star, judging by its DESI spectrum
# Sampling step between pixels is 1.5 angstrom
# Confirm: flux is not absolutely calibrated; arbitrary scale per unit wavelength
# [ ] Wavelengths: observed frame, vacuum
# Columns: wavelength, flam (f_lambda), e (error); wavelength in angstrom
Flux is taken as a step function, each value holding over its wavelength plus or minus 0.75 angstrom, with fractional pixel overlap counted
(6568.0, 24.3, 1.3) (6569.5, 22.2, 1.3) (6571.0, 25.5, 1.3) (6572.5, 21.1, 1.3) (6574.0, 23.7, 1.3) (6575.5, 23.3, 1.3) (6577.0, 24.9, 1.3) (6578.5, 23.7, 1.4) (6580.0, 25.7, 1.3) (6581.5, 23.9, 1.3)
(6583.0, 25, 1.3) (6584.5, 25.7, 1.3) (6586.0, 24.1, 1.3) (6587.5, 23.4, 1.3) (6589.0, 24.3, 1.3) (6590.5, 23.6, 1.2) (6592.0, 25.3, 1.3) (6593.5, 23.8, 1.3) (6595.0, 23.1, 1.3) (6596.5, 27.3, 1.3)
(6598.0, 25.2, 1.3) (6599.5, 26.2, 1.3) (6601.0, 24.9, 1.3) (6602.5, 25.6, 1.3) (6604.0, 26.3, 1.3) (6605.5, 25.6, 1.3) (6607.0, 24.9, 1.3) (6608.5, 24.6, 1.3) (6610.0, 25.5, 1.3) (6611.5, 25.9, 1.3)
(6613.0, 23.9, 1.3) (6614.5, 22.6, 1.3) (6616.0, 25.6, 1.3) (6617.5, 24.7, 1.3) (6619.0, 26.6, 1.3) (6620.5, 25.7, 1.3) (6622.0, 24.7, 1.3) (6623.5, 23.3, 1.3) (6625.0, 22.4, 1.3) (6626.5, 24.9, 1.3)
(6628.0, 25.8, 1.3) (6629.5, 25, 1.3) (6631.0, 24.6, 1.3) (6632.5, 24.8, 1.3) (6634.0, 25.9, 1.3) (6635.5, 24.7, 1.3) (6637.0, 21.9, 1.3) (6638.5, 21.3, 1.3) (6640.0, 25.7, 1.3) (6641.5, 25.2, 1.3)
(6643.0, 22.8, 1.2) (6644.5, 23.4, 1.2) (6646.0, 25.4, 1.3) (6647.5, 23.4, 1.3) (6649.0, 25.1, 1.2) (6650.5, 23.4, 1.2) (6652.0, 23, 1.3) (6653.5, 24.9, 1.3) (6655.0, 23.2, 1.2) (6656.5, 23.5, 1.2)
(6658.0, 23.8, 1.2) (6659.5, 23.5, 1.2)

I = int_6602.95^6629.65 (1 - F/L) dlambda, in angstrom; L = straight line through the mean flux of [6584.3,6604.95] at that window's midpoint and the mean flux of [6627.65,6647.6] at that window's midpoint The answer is -0.3 angstrom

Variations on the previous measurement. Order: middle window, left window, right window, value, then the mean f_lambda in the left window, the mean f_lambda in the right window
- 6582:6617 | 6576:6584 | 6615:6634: -0.2 angstrom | 24.6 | 24.9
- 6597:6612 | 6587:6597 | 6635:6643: -0.8 angstrom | 24.4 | 23.6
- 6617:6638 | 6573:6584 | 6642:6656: -0.5 angstrom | 24.3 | 23.9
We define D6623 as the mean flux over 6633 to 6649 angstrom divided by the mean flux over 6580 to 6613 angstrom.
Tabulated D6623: 1.0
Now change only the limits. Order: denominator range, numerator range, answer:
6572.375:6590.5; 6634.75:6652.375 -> 0.99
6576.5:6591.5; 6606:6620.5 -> 1.02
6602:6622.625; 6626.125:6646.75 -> 0.97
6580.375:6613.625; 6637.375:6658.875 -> 0.96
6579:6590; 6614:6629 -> 1.01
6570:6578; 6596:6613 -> 1.08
